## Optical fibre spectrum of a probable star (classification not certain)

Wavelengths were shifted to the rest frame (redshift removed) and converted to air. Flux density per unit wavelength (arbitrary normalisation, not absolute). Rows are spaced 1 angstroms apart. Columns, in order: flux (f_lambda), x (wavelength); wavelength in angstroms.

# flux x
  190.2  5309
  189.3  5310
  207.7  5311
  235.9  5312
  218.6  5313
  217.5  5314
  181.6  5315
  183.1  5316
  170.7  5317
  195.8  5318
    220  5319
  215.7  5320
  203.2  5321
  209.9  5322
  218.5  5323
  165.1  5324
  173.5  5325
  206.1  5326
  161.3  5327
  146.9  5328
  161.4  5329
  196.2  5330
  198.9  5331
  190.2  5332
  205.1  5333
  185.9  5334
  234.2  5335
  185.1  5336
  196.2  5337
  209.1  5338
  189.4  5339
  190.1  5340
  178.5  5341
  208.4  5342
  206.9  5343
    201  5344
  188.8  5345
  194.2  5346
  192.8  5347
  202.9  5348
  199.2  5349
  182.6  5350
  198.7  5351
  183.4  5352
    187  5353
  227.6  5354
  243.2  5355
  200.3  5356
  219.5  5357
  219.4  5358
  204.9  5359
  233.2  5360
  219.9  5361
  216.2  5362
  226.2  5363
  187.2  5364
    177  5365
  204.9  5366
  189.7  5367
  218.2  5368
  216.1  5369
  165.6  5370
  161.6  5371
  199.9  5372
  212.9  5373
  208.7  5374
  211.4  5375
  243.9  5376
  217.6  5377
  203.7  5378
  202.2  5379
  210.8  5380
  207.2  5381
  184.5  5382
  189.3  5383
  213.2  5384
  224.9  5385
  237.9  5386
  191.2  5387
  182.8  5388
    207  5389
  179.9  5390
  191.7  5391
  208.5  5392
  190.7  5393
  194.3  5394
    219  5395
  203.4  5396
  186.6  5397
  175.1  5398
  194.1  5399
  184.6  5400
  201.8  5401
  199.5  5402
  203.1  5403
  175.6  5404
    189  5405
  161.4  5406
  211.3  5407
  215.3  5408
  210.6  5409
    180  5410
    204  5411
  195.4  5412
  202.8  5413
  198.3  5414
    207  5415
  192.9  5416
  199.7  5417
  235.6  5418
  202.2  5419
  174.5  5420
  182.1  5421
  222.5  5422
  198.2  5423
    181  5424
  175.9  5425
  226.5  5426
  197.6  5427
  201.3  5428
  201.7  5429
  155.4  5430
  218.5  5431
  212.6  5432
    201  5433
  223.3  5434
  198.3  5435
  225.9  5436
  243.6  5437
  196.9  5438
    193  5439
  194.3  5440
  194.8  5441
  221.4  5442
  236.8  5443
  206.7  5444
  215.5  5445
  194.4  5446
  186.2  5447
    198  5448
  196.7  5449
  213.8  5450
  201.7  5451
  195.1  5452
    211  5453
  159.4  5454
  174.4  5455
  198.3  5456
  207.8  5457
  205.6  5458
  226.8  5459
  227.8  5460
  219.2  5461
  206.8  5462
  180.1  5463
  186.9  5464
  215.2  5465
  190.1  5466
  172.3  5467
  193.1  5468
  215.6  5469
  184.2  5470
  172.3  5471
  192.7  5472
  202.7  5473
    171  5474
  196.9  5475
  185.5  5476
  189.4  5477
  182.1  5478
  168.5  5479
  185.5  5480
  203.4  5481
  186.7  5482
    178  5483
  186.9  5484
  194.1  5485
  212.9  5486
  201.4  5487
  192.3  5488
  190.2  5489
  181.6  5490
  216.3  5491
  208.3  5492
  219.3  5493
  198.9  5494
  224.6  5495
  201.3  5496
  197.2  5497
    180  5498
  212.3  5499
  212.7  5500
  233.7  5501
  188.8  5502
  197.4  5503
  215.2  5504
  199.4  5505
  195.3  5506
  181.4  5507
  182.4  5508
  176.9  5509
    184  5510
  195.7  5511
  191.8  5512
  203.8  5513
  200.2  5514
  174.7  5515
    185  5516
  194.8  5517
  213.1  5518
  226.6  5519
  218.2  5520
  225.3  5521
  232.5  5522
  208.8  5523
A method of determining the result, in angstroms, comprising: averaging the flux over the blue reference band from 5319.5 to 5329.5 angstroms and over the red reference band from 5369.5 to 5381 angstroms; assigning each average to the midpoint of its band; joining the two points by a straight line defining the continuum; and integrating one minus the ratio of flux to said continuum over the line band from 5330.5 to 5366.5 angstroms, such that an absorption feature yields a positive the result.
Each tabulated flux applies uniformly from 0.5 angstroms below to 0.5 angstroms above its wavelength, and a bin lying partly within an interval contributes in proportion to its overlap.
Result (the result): -1.5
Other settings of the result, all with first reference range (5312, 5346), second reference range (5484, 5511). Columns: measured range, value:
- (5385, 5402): -0.1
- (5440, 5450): -0.4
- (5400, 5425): 0.0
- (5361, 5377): -0.6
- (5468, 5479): 0.6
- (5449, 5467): -0.2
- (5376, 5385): -0.5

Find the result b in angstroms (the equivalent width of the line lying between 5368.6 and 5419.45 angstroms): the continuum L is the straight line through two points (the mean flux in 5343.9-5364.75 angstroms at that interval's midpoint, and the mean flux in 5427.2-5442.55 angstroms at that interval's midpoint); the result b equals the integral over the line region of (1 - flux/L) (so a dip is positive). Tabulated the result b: 1.4 angstroms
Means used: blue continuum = 206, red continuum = 205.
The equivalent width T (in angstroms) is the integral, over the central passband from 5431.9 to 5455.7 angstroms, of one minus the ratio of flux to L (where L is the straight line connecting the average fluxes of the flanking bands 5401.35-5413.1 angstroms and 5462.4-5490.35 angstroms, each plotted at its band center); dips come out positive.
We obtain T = -1.4 angstroms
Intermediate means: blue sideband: 196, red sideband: 190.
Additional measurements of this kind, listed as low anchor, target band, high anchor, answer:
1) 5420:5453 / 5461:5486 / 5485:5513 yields 1.3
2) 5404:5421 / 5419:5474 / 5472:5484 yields -2.4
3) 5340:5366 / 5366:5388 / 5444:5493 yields -0.3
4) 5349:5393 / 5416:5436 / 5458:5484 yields -0.2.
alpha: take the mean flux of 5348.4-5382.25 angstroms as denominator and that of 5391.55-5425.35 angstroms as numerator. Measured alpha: 0.96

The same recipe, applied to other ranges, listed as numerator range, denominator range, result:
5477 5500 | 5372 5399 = 0.97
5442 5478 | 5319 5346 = 1.02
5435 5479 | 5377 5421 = 1.00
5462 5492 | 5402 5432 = 0.97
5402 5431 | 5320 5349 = 1.02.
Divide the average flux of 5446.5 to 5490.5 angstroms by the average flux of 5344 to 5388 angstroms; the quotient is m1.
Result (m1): 0.9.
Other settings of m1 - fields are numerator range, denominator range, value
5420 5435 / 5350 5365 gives 0.95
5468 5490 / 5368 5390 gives 0.93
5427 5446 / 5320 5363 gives 1.04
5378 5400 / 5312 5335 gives 1.03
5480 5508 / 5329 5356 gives 1.01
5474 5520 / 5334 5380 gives 0.97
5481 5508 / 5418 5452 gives 0.98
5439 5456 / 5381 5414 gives 1.01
